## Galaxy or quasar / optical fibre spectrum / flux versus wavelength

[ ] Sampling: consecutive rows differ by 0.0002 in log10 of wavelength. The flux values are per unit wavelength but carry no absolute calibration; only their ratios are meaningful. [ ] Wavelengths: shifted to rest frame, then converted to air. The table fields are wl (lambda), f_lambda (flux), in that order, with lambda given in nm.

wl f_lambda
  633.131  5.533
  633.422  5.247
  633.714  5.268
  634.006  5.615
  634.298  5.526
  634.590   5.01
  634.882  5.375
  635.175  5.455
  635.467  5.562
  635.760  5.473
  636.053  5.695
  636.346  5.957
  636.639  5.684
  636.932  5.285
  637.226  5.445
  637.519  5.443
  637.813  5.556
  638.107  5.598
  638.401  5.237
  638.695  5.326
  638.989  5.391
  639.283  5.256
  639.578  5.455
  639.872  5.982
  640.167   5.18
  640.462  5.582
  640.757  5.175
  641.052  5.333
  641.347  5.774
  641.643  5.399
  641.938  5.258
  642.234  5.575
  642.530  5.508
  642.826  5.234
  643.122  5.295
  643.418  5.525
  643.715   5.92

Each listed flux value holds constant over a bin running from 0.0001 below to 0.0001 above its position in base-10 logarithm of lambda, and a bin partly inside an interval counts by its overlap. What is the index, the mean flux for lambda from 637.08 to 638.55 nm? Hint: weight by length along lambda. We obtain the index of 5.46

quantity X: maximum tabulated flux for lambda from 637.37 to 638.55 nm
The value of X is 5.598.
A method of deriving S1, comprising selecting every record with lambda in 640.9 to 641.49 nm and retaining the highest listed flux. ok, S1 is 5.774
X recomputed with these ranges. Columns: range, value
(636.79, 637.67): 5.445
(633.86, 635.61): 5.615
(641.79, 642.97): 5.575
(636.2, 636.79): 5.957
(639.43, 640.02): 5.982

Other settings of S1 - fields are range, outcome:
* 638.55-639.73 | 5.455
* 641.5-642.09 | 5.399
